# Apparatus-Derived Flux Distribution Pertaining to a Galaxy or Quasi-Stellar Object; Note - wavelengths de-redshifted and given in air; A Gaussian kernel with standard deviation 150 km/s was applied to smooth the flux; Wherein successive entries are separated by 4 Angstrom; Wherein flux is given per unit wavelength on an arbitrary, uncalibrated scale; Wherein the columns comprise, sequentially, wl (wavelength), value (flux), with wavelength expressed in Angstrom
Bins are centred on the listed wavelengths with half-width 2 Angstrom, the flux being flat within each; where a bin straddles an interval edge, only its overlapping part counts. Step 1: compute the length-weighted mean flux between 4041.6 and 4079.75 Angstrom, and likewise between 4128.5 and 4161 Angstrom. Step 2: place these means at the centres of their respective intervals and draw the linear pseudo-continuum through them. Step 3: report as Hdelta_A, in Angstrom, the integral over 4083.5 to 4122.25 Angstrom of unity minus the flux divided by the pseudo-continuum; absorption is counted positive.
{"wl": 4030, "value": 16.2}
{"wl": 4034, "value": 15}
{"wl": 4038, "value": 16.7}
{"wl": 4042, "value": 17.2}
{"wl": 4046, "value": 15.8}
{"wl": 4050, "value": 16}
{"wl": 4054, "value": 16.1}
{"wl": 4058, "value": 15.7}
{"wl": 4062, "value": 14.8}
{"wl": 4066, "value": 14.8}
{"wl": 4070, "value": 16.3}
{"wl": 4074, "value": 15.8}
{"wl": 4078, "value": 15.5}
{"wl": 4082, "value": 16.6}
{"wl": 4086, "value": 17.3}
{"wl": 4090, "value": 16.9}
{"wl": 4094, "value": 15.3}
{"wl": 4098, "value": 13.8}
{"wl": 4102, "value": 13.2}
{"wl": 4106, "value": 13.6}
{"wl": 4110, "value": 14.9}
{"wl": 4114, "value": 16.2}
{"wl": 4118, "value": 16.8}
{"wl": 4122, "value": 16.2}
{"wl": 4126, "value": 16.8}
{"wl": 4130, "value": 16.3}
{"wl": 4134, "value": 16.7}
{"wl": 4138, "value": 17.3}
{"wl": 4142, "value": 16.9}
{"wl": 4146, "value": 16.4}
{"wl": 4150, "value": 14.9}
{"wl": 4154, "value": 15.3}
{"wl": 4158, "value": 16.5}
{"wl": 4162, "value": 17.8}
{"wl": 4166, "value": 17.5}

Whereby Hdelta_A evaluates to 1.5 Angstrom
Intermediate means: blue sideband 15.7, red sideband 16.3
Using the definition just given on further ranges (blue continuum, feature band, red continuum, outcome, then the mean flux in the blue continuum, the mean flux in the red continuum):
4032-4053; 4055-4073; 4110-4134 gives 0.8 Angstrom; 16.1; 16.3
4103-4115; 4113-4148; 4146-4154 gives -3.7 Angstrom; 14.6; 15.4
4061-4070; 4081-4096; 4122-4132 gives -0.9 Angstrom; 15.1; 16.5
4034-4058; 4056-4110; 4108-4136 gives 3.0 Angstrom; 16.2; 16.3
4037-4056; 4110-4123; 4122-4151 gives 0.2 Angstrom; 16.3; 16.5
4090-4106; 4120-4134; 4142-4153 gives -1.1 Angstrom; 14.4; 15.8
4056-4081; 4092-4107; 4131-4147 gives 2.0 Angstrom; 15.5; 16.8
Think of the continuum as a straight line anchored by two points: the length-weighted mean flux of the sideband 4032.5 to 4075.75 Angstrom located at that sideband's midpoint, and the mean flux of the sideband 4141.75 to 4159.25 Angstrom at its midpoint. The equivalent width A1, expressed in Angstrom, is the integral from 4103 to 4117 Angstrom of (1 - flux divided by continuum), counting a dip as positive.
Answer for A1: 0.8 Angstrom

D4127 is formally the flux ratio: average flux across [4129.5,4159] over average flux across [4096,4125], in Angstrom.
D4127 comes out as 1.1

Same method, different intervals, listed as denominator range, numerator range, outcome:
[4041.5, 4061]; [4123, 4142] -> 1.05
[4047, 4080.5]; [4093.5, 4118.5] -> 0.94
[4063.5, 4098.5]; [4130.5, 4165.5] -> 1.04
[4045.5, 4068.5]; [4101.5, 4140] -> 1.02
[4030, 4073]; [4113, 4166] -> 1.04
